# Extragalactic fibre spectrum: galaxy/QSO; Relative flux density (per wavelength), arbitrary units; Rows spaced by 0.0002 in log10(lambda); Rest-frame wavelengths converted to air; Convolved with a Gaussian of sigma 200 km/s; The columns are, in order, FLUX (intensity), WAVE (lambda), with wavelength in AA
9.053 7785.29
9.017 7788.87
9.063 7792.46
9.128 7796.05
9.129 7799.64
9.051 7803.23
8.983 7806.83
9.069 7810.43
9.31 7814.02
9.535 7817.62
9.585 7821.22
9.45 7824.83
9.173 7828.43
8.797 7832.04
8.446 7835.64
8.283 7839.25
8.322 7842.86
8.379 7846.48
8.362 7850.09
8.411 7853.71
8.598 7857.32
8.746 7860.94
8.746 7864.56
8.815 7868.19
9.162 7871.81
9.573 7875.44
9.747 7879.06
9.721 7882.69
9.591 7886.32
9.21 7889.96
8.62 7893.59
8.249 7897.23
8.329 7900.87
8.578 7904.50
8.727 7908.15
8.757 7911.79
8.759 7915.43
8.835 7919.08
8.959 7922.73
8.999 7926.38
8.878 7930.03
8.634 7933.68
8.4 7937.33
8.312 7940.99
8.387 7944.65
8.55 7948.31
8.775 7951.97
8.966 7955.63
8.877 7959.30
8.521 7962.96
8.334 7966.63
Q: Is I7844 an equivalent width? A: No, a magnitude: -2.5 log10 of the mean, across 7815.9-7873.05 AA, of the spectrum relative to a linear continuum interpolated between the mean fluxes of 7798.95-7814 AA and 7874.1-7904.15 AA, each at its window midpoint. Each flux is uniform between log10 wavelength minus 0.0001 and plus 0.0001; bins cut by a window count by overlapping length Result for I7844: 0.04 mag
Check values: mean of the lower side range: 9.08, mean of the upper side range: 9.1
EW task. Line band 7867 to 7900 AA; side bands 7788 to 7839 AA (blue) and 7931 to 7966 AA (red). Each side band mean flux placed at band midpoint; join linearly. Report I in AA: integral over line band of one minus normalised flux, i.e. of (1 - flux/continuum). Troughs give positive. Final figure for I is -1.2 AA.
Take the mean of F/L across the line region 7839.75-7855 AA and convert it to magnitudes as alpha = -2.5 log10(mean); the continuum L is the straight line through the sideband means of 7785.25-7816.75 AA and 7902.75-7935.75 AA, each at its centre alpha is 0.08 mag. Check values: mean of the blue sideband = 9.11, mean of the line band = 8.36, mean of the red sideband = 8.79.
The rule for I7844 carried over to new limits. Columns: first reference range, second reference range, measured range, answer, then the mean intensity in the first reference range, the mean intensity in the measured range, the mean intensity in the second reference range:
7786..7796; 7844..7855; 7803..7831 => -0.062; 9.06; 9.27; 8.37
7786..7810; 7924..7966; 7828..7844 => 0.048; 9.06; 8.57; 8.66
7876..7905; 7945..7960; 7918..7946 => 0.021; 9.05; 8.68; 8.74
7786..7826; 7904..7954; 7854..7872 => 0.026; 9.2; 8.75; 8.69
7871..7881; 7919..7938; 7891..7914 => 0.073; 9.53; 8.57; 8.81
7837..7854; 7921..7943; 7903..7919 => -0.014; 8.35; 8.72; 8.69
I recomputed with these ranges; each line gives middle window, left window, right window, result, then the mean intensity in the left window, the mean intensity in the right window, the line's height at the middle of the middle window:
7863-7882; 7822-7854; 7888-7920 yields -1.27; 8.66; 8.67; 8.67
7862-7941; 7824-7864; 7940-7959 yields -2.53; 8.62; 8.63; 8.63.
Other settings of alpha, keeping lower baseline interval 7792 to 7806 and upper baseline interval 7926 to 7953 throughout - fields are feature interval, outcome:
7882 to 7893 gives -0.073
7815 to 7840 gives -0.011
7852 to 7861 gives 0.040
